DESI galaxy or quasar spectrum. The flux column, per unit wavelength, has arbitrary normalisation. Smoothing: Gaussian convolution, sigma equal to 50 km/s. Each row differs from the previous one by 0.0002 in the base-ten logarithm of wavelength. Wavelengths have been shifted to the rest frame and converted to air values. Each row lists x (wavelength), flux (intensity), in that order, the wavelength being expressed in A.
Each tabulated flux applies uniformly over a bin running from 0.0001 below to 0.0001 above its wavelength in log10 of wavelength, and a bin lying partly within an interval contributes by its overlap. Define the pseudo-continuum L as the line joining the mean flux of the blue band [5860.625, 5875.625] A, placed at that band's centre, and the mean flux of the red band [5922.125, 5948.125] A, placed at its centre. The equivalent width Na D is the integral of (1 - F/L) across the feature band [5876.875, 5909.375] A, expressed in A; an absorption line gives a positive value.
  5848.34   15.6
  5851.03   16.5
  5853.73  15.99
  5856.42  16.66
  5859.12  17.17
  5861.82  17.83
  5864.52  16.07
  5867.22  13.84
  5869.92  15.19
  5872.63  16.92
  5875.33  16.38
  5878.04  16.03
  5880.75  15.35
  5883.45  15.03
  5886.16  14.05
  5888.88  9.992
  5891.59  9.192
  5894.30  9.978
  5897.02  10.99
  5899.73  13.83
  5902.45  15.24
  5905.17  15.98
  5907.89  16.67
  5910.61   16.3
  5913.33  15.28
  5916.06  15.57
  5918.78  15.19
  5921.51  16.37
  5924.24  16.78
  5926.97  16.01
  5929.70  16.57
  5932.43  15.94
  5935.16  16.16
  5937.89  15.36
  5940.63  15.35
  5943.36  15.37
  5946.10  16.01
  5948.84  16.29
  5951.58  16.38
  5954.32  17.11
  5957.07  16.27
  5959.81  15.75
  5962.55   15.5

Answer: 5.0 A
